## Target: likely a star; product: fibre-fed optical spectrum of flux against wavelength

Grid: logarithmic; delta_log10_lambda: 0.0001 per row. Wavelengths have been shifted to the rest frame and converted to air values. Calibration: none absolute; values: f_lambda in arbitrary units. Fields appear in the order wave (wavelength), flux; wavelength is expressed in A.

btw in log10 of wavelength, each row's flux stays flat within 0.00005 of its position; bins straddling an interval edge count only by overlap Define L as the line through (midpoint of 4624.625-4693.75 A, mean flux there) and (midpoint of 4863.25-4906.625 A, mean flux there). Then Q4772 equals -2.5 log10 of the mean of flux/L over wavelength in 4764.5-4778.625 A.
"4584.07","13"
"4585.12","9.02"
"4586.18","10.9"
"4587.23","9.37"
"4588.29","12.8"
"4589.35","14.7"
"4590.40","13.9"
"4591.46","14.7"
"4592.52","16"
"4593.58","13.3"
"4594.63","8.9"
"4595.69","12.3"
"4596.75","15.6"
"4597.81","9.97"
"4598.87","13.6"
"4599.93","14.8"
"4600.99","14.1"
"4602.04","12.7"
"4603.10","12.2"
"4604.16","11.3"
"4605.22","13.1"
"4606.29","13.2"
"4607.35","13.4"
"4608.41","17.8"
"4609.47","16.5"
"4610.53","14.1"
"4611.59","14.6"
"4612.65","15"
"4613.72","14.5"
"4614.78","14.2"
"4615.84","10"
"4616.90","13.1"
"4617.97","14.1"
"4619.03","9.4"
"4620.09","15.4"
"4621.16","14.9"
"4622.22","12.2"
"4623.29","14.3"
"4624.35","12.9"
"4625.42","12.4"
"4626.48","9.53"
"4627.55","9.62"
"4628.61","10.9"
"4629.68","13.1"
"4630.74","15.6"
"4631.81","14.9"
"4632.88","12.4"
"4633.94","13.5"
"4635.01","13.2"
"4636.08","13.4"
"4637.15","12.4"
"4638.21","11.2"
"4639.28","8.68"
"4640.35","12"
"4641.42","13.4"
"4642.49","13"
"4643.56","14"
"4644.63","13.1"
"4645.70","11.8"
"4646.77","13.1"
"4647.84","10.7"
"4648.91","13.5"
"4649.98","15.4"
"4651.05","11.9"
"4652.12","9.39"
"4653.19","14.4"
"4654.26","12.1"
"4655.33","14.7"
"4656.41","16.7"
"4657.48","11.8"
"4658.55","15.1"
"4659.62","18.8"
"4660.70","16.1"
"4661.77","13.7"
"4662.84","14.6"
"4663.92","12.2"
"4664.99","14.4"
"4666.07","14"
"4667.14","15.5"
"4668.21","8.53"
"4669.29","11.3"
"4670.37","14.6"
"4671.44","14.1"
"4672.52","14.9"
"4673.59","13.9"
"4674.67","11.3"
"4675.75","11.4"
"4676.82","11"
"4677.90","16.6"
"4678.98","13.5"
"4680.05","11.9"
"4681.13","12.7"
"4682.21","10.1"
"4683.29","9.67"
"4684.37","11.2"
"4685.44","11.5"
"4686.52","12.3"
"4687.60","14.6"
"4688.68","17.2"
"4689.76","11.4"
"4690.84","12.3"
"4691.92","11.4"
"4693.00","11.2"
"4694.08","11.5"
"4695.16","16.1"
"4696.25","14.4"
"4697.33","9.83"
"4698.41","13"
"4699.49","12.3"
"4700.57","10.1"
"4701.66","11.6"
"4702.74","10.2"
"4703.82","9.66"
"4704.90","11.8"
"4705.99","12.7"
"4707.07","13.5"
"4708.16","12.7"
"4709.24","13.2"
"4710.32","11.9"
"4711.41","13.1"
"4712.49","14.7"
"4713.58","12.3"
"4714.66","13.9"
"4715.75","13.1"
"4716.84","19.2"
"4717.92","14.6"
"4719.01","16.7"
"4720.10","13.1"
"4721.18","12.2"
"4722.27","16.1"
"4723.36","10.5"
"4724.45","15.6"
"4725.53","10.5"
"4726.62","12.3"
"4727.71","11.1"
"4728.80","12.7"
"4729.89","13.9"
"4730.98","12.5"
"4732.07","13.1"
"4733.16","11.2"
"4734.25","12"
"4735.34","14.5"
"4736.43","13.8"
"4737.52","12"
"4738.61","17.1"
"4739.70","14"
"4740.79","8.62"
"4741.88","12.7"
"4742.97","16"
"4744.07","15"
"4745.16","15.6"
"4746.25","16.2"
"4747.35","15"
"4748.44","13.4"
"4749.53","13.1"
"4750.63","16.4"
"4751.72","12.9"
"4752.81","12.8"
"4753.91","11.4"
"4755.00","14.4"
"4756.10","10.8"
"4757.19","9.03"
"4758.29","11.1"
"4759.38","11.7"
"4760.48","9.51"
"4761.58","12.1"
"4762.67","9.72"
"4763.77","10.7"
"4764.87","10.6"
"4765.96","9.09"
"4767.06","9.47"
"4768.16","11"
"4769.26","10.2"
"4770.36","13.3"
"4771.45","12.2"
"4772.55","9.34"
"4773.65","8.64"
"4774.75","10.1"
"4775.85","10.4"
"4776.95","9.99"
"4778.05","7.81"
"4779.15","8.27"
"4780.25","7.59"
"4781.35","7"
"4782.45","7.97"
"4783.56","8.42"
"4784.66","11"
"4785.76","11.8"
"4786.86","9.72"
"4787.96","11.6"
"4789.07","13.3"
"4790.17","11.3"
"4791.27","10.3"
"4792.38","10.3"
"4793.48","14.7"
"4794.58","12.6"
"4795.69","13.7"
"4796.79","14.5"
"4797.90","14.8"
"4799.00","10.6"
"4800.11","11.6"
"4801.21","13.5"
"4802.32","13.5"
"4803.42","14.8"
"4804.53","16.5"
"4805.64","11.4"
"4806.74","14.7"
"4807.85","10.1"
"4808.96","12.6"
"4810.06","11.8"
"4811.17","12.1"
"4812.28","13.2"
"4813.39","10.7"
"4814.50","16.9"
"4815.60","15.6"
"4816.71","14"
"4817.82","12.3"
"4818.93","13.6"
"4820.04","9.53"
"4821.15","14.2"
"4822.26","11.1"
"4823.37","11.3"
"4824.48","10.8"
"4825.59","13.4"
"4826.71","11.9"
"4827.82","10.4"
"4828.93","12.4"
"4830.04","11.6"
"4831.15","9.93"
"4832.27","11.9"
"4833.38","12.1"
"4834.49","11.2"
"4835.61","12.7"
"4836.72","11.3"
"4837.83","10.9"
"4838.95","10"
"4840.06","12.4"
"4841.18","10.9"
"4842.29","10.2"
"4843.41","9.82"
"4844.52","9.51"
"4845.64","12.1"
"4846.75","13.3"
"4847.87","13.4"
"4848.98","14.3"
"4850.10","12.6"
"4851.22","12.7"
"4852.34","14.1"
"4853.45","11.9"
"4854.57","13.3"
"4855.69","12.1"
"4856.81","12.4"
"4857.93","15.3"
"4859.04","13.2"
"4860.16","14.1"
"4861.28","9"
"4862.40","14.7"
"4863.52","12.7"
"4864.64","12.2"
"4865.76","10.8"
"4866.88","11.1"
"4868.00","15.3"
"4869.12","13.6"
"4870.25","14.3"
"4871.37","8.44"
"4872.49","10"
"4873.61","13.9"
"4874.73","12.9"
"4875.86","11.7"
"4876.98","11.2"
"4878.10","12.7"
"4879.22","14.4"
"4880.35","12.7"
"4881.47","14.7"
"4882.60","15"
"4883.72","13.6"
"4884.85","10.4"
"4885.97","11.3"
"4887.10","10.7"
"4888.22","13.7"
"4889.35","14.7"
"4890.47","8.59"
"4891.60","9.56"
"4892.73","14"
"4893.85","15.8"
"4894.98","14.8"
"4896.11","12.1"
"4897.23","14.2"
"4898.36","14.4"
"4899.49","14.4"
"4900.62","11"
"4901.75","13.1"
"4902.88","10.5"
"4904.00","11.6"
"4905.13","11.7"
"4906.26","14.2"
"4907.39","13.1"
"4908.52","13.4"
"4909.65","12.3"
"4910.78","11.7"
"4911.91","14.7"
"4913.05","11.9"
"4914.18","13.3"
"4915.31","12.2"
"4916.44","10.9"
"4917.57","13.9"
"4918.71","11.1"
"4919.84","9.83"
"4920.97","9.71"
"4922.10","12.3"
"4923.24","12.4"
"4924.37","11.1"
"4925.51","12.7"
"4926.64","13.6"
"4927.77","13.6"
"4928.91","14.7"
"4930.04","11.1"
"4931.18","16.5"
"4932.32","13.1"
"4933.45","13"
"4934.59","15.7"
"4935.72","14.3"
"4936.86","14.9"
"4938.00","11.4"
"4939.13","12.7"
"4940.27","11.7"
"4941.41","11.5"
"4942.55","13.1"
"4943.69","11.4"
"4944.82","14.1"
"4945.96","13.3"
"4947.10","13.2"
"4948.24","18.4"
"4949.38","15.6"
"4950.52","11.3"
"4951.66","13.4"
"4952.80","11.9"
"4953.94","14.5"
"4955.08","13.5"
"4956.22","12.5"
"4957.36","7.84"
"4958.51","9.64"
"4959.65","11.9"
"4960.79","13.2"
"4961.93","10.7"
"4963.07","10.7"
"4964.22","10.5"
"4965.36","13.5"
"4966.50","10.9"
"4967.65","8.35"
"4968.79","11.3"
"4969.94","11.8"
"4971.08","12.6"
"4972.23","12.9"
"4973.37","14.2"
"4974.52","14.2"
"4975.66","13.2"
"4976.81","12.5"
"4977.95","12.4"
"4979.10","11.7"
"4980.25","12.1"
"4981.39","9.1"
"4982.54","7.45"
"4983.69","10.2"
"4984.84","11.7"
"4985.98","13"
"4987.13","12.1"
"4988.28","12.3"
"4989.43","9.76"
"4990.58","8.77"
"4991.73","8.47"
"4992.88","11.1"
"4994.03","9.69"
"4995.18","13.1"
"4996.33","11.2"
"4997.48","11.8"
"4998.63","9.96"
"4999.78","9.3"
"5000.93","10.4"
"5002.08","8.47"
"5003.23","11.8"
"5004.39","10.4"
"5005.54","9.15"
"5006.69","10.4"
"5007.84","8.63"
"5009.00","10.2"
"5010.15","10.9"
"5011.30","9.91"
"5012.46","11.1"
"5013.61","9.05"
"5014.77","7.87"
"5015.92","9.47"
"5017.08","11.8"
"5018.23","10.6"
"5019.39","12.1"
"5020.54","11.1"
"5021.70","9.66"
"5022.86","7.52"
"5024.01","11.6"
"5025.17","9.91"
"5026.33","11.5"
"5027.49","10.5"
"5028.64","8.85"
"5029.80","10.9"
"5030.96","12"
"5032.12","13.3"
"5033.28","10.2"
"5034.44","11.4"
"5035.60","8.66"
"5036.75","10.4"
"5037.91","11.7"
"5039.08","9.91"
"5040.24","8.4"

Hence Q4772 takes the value 0.25 mag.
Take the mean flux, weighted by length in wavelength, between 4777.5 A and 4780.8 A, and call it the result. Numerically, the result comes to 7.89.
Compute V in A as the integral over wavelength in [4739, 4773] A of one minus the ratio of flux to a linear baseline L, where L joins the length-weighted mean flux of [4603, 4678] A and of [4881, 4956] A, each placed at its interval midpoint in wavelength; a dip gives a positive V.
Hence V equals 2.3 A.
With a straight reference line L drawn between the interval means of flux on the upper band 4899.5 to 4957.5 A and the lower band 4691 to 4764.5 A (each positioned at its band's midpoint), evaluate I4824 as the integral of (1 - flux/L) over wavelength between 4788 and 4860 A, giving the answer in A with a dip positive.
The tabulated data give 2.2 A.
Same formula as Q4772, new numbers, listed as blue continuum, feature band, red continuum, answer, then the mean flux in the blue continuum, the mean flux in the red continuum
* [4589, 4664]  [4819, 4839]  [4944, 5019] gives 0.06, 13.3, 11.3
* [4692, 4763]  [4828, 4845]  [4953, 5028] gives 0.09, 12.9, 10.9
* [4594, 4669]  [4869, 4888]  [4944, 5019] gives -0.05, 13.2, 11.3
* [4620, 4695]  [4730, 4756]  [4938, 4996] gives -0.08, 12.9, 11.9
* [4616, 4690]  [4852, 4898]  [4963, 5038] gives -0.10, 13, 10.8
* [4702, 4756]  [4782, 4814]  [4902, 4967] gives 0.08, 13.3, 12.6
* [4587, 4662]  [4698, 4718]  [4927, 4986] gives 0.02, 13.2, 12.5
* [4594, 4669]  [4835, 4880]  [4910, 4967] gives 0.04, 13.2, 12.6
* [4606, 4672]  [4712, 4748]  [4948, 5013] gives -0.08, 13.3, 11.3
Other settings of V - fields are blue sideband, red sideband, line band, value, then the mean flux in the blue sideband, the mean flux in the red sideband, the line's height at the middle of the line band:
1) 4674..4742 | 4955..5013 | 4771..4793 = 4.3 A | 12.7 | 11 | 12.3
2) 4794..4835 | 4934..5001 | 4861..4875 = 0.1 A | 12.6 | 11.9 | 12.4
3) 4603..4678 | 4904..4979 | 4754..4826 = 7.6 A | 13.2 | 12.6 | 12.9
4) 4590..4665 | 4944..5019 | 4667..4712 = 1.9 A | 13.3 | 11.3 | 12.9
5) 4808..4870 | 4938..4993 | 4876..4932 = -2.6 A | 12.3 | 11.9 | 12.1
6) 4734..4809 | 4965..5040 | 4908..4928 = -1.9 A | 11.9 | 10.8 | 11.2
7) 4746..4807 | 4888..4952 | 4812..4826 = -1.0 A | 11.5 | 12.9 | 11.9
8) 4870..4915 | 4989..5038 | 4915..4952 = -3.5 A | 12.7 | 10.3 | 11.9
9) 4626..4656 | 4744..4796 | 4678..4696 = -0.7 A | 12.6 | 11.3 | 12.1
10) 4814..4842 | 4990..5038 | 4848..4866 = -1.7 A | 12.1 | 10.3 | 11.8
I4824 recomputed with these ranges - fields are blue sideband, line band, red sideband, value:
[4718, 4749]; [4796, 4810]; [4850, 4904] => -0.07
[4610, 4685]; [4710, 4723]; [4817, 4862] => -1.62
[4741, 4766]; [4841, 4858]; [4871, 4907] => 0.36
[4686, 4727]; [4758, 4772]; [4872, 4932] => 2.23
